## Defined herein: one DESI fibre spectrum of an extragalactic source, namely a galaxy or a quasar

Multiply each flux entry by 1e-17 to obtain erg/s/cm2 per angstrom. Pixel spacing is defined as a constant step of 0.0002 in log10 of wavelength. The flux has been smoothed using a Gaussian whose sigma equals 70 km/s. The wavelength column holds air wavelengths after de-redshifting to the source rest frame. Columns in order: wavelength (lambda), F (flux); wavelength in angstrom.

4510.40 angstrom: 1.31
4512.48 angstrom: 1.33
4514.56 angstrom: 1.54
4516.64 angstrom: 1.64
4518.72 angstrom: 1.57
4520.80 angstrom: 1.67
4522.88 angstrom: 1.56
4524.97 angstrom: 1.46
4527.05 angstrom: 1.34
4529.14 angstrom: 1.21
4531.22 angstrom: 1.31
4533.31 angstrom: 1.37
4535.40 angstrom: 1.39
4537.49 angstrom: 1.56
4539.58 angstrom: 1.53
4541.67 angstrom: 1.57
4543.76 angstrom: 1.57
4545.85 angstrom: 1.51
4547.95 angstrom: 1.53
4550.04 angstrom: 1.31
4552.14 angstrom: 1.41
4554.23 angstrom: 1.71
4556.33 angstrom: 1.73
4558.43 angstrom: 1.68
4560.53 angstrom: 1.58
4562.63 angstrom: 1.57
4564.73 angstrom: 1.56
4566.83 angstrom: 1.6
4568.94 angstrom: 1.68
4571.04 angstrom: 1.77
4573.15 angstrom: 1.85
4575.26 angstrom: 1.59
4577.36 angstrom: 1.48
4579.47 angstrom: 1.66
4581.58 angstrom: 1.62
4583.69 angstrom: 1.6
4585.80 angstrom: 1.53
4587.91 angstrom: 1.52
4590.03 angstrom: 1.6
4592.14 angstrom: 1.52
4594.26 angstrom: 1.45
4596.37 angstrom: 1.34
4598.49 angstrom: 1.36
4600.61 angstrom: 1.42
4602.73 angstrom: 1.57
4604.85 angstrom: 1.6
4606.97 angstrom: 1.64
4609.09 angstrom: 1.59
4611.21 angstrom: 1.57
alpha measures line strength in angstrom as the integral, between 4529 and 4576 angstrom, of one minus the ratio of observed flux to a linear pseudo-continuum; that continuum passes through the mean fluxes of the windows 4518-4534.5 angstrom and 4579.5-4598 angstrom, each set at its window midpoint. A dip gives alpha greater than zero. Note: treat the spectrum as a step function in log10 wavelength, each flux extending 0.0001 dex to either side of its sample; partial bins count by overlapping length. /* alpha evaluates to -2.6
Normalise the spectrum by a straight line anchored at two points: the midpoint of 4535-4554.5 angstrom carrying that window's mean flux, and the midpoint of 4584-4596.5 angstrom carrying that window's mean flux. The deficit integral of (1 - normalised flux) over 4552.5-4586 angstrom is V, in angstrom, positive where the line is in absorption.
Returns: -2.83 angstrom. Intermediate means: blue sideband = 1.51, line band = 1.64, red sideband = 1.51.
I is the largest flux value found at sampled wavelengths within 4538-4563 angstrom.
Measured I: 1.73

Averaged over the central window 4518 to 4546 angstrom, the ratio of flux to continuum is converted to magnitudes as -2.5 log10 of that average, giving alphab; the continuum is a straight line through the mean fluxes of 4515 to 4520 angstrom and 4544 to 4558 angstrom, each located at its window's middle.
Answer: 0.07 mag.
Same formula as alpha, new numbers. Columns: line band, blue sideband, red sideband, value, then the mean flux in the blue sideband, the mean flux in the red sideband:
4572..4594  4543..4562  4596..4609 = -1.0 angstrom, 1.56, 1.5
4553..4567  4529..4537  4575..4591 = -1.5 angstrom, 1.35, 1.57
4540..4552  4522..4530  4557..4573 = 0.2 angstrom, 1.39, 1.65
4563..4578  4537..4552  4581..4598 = -1.4 angstrom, 1.5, 1.51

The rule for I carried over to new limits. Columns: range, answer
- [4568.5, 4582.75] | 1.85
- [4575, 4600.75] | 1.66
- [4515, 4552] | 1.67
